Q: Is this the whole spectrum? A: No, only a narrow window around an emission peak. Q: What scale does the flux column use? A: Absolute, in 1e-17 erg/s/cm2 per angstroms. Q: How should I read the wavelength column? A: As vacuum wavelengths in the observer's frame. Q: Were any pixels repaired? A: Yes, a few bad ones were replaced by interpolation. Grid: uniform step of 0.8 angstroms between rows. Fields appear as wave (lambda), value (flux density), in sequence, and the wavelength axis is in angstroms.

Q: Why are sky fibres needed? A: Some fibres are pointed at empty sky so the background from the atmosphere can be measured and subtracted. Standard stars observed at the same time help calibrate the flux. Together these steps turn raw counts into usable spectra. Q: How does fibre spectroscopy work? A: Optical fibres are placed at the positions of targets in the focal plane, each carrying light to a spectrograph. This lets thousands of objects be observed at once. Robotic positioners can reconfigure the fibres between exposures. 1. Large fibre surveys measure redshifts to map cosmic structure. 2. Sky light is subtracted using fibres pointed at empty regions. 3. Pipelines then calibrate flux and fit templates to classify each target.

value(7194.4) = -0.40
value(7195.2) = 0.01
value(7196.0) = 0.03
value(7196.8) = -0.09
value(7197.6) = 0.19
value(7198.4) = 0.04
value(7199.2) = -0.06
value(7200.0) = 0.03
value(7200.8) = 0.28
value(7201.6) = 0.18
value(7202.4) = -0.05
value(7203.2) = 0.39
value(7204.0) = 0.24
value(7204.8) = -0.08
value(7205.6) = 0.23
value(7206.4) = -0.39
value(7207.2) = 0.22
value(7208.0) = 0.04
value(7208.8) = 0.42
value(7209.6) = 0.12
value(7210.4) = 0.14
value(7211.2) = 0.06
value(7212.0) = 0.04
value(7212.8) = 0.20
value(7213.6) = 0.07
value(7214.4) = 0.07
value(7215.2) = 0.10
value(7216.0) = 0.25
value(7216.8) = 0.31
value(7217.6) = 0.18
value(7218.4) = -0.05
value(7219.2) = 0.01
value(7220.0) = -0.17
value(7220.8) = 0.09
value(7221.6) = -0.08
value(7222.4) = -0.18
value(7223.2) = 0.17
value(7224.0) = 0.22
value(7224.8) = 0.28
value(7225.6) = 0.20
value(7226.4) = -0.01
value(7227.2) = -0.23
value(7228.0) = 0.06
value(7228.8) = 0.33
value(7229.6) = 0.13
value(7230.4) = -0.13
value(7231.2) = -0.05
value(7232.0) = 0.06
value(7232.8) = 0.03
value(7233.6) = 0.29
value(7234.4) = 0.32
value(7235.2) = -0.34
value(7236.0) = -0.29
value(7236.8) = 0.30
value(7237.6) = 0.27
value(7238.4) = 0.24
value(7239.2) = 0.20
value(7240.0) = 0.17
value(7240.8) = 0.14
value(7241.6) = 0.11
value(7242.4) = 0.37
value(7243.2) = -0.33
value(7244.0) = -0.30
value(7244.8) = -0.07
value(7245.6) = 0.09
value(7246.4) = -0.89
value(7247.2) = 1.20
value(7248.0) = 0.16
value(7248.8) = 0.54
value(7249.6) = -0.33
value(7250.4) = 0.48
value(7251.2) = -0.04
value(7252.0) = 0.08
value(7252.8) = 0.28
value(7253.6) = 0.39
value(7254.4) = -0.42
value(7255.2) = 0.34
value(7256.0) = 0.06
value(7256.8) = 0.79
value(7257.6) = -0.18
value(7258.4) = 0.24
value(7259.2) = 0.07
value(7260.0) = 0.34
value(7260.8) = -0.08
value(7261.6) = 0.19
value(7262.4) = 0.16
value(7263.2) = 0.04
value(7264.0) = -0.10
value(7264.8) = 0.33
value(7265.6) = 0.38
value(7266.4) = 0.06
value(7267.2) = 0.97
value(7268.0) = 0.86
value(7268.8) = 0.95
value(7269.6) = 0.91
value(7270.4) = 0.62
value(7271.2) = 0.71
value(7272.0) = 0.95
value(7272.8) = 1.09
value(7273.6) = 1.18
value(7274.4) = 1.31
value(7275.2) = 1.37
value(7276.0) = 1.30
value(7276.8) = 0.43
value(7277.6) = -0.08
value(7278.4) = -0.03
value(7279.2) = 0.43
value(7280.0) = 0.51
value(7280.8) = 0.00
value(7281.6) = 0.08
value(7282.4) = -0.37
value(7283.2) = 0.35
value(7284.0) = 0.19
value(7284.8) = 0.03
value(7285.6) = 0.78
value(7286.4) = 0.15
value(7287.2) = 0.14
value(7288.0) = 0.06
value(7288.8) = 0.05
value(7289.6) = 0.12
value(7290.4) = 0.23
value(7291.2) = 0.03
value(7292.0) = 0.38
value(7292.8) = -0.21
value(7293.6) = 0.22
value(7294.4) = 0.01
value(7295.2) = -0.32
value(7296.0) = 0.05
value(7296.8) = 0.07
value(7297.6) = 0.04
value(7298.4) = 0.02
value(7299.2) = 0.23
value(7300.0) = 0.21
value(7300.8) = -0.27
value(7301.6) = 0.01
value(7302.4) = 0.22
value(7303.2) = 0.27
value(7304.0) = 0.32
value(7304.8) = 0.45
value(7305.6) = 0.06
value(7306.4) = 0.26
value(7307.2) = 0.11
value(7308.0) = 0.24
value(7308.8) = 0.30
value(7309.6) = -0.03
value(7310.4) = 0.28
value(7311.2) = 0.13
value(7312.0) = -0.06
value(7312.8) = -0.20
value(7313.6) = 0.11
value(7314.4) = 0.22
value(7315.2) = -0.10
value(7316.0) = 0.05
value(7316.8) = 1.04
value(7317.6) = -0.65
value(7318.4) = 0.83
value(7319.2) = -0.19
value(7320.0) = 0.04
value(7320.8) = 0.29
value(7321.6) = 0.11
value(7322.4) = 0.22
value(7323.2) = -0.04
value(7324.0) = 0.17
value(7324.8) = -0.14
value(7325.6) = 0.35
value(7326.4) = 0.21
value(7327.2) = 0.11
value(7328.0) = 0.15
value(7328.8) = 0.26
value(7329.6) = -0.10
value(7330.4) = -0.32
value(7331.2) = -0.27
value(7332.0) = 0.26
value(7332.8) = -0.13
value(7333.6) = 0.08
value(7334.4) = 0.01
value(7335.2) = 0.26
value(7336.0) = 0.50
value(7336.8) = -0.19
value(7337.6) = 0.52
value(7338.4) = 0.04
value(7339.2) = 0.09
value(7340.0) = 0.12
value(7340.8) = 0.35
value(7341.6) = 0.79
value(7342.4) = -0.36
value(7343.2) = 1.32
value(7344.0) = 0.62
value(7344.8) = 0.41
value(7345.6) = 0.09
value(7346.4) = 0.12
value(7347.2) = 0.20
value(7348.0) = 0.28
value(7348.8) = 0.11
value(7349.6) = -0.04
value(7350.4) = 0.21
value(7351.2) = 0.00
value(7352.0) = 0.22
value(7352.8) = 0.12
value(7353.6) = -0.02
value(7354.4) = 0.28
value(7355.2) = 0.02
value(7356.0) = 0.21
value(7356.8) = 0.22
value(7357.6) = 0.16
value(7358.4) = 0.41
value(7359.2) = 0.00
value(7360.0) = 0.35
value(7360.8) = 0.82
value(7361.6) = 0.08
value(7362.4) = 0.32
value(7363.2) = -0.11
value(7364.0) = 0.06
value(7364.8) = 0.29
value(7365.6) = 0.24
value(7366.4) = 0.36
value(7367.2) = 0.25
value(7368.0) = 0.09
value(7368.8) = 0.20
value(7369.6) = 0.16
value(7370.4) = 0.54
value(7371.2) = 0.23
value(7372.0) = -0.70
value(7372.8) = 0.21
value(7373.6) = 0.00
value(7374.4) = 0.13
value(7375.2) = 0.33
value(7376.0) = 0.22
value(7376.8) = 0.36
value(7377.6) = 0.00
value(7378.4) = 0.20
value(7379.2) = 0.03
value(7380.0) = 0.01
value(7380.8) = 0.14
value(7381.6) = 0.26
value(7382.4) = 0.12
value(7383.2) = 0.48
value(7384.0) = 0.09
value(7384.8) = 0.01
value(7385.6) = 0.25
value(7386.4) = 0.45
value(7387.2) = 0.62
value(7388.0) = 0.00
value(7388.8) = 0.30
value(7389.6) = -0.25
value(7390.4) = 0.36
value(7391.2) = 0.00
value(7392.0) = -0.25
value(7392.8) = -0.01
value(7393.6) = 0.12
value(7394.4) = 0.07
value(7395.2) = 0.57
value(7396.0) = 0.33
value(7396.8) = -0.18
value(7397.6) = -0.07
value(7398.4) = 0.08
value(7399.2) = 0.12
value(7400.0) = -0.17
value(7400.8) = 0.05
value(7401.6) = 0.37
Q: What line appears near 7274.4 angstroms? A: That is [O II] 3727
